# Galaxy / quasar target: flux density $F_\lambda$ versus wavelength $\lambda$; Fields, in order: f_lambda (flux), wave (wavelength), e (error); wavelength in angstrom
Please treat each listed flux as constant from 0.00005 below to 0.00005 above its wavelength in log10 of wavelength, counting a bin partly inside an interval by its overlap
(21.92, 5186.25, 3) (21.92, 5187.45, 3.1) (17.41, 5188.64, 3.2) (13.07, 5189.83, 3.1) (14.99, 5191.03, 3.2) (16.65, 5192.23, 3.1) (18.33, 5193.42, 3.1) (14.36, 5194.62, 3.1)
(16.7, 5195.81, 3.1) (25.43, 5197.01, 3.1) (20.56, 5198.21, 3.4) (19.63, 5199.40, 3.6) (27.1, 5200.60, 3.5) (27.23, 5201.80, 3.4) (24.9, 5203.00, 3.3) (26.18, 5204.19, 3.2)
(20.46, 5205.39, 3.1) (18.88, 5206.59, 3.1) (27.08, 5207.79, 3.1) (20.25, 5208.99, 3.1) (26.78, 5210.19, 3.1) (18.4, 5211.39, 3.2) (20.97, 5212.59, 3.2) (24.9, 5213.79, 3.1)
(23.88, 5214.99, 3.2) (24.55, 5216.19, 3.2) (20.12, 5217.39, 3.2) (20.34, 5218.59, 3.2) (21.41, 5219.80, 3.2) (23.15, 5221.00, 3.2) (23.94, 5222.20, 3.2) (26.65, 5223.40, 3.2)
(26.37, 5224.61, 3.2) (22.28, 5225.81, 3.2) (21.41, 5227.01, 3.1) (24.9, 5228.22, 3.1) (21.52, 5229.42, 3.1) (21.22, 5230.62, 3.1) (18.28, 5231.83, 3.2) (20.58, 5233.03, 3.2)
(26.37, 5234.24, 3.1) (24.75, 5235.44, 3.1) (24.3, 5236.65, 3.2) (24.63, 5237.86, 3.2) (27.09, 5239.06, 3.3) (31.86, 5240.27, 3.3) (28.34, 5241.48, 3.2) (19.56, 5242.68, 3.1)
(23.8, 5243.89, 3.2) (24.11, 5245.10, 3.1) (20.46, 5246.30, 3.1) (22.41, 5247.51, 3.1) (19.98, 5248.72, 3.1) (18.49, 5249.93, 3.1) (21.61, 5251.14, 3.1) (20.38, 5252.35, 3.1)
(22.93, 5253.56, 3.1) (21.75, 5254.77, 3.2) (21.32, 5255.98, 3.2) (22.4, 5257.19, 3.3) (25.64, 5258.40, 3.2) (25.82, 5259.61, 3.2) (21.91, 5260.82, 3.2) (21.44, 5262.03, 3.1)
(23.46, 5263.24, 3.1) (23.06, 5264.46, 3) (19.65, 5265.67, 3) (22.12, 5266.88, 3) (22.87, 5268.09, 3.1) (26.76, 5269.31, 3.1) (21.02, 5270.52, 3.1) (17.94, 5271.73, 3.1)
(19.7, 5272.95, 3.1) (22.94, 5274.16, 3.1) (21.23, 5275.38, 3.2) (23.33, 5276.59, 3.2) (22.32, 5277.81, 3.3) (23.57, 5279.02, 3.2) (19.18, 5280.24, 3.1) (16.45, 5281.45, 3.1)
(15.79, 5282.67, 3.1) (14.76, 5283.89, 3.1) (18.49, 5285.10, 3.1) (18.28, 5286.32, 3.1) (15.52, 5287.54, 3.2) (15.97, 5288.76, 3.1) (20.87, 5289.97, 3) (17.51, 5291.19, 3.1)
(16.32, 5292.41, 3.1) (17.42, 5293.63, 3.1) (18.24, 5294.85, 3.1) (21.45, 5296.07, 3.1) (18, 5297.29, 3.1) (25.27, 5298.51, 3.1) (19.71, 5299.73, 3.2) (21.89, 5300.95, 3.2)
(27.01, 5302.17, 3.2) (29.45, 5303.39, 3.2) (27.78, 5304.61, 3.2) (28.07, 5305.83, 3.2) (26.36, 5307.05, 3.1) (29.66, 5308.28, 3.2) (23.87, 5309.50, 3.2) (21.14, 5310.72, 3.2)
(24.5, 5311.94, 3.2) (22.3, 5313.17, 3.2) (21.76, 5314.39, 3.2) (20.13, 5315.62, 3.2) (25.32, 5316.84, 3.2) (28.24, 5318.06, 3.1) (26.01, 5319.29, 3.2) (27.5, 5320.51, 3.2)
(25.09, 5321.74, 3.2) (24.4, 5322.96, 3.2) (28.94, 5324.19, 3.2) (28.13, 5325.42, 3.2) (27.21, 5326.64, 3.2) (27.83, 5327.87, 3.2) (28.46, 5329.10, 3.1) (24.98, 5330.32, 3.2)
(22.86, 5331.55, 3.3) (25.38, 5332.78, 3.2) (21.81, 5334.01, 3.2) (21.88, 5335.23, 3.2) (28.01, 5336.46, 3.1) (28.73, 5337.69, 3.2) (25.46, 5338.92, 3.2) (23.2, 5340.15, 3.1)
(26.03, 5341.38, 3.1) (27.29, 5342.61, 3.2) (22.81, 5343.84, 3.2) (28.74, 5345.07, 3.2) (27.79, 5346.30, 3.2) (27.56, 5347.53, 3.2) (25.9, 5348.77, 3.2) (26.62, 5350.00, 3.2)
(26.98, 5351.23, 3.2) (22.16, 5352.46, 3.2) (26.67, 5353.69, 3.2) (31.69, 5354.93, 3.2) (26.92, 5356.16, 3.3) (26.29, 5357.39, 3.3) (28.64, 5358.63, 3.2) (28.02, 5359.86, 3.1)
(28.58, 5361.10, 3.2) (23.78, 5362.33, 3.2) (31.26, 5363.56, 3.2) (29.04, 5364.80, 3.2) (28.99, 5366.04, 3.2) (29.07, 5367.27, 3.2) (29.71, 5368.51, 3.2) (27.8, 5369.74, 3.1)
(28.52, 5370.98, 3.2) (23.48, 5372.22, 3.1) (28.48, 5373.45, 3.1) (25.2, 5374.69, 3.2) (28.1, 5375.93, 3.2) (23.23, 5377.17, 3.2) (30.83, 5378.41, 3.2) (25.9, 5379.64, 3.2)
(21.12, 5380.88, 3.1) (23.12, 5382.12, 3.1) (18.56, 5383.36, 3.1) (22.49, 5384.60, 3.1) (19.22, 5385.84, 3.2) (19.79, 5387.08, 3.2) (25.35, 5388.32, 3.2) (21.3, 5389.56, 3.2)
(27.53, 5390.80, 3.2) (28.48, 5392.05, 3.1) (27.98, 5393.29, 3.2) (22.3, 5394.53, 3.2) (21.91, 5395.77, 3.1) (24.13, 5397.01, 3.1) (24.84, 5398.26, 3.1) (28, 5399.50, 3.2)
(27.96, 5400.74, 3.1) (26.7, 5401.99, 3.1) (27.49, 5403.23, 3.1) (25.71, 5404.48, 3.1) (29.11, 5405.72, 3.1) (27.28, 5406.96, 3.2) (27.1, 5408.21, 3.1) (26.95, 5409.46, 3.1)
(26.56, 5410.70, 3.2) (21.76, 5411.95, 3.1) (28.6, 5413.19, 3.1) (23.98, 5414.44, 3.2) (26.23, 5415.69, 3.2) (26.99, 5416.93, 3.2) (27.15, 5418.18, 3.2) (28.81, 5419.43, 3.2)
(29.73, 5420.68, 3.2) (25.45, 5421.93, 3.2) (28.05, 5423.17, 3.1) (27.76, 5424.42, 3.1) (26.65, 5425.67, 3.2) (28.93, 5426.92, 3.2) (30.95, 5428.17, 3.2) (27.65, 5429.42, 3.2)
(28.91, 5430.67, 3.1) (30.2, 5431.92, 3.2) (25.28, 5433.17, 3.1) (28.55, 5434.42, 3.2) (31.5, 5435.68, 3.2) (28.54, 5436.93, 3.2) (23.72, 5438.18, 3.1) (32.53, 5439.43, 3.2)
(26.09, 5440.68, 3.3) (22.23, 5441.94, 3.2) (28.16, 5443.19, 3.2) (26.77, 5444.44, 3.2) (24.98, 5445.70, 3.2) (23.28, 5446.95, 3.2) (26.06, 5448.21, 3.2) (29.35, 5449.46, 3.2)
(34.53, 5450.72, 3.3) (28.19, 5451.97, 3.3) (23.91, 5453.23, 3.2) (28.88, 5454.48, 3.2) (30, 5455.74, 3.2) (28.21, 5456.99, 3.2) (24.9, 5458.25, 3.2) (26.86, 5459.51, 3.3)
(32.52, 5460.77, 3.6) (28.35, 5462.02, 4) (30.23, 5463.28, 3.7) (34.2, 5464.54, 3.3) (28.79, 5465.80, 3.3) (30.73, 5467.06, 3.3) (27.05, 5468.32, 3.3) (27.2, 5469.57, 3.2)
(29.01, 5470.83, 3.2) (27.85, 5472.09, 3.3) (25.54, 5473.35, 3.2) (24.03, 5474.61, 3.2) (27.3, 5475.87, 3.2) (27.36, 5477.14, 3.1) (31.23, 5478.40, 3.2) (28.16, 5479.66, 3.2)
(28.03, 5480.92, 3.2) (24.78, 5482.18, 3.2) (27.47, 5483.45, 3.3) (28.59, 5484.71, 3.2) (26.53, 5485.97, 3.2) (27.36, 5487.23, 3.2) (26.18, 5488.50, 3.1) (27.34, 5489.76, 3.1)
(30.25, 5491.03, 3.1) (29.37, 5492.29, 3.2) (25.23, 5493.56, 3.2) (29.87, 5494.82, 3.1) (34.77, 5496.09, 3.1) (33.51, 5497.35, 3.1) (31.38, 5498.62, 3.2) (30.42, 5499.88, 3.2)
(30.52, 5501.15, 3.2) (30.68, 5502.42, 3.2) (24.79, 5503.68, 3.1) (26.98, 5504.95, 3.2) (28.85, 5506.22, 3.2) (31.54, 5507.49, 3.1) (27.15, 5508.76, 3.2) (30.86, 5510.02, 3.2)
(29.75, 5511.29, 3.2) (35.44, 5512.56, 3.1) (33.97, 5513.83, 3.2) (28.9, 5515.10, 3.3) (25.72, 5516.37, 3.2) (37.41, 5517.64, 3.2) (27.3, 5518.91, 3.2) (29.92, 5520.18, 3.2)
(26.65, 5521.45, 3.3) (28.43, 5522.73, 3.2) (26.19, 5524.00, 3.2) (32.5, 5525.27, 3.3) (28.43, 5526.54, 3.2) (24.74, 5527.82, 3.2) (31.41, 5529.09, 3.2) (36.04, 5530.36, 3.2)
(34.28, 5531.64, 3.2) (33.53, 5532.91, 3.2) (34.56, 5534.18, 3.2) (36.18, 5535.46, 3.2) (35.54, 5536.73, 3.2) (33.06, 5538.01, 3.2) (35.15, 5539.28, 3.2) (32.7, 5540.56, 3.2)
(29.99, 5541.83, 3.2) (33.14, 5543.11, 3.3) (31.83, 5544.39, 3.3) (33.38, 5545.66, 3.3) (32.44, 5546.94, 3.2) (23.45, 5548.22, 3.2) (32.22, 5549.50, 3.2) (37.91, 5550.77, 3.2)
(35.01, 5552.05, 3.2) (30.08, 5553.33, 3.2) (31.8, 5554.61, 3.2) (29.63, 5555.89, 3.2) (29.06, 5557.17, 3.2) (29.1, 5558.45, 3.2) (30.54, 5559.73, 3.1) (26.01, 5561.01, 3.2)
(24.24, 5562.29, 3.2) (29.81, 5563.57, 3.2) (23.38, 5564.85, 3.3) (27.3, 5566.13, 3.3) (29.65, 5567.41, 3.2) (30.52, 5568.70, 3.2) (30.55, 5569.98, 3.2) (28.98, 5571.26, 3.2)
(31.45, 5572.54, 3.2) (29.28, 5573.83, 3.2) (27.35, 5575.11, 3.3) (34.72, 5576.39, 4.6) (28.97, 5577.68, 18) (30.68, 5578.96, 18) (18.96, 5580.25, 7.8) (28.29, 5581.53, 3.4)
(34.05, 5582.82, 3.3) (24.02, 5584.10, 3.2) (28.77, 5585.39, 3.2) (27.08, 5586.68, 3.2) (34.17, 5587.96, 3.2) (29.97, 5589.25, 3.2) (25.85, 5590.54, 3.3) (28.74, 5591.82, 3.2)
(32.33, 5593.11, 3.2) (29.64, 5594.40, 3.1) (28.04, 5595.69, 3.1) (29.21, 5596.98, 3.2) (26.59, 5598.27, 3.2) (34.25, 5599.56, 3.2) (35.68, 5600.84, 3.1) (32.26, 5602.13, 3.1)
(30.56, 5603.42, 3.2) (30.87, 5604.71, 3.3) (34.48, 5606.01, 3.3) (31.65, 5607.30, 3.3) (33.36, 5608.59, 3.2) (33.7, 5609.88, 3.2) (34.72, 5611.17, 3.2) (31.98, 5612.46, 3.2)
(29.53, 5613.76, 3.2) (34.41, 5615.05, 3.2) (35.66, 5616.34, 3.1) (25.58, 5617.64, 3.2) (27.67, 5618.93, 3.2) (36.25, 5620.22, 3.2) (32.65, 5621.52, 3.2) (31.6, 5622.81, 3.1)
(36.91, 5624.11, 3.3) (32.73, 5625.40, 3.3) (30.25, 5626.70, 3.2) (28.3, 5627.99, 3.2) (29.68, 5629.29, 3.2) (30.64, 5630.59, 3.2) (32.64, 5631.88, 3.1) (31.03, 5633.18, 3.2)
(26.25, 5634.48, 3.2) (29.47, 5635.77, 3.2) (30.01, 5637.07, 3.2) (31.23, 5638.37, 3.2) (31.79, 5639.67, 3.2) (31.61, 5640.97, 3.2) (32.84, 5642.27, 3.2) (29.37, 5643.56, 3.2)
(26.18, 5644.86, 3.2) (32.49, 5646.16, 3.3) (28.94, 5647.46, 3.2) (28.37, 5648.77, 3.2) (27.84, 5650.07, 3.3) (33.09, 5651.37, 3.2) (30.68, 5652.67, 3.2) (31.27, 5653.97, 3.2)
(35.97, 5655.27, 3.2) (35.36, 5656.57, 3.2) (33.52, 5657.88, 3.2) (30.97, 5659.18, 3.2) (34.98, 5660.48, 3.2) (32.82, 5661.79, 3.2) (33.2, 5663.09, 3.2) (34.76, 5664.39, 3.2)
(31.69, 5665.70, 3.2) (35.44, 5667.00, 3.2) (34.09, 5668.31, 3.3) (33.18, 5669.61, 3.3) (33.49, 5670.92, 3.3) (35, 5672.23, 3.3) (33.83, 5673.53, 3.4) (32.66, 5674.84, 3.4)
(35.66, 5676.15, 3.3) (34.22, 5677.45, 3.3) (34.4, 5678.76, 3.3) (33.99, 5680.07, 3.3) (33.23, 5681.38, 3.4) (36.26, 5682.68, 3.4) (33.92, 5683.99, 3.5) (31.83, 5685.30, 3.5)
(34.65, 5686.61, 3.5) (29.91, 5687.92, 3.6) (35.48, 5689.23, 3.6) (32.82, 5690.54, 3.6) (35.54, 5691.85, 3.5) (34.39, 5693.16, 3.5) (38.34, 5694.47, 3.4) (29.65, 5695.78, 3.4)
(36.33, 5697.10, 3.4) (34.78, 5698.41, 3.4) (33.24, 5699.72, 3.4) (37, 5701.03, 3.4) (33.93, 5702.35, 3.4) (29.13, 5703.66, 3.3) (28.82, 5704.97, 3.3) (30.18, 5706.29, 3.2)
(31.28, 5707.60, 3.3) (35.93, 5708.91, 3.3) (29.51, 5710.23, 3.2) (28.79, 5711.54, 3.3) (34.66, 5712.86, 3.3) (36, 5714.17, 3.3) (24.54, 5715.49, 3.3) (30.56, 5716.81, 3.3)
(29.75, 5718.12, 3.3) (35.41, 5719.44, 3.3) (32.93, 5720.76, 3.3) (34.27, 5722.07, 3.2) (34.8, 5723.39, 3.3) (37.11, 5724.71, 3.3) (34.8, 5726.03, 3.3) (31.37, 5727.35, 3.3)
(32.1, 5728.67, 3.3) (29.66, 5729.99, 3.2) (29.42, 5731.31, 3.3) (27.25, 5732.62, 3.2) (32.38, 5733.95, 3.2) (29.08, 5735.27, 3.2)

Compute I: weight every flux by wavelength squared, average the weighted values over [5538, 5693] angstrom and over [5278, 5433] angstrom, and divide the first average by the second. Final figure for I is 1.4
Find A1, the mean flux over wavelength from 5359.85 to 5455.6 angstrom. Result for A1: 26.7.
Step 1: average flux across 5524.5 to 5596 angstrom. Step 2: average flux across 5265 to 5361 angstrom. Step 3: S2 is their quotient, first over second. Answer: 1.3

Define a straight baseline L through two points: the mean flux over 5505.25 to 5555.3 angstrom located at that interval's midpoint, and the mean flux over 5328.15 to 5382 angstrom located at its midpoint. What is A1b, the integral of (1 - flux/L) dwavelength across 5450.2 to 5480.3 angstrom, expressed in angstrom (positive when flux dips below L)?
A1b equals 1.1 angstrom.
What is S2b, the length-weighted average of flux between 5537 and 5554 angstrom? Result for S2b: 32.4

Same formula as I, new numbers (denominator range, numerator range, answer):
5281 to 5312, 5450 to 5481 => 1.44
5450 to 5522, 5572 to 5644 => 1.11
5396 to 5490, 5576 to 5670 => 1.21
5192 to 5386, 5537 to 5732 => 1.52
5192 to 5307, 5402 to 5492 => 1.35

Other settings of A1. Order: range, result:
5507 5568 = 30.8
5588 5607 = 30.7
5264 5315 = 21.4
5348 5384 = 26.7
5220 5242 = 24.2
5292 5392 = 25.4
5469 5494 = 27.4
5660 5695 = 34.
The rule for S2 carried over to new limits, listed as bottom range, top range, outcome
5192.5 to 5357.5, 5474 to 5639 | 1.30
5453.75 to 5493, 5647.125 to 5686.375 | 1.18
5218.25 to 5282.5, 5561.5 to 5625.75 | 1.34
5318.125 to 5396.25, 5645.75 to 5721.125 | 1.27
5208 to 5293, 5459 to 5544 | 1.36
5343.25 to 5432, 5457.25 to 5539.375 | 1.12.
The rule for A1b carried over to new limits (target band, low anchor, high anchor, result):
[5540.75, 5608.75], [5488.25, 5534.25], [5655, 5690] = 3.4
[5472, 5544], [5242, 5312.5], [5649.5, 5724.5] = -4.6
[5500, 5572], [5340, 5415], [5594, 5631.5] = -1.6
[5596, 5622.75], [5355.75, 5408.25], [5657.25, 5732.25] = -0.7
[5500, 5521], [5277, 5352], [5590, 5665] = -1.1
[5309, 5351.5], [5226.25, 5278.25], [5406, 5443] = -1.1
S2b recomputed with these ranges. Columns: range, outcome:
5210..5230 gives 23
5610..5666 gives 31.6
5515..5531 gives 29.5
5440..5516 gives 28.5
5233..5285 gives 22.3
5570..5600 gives 29.2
